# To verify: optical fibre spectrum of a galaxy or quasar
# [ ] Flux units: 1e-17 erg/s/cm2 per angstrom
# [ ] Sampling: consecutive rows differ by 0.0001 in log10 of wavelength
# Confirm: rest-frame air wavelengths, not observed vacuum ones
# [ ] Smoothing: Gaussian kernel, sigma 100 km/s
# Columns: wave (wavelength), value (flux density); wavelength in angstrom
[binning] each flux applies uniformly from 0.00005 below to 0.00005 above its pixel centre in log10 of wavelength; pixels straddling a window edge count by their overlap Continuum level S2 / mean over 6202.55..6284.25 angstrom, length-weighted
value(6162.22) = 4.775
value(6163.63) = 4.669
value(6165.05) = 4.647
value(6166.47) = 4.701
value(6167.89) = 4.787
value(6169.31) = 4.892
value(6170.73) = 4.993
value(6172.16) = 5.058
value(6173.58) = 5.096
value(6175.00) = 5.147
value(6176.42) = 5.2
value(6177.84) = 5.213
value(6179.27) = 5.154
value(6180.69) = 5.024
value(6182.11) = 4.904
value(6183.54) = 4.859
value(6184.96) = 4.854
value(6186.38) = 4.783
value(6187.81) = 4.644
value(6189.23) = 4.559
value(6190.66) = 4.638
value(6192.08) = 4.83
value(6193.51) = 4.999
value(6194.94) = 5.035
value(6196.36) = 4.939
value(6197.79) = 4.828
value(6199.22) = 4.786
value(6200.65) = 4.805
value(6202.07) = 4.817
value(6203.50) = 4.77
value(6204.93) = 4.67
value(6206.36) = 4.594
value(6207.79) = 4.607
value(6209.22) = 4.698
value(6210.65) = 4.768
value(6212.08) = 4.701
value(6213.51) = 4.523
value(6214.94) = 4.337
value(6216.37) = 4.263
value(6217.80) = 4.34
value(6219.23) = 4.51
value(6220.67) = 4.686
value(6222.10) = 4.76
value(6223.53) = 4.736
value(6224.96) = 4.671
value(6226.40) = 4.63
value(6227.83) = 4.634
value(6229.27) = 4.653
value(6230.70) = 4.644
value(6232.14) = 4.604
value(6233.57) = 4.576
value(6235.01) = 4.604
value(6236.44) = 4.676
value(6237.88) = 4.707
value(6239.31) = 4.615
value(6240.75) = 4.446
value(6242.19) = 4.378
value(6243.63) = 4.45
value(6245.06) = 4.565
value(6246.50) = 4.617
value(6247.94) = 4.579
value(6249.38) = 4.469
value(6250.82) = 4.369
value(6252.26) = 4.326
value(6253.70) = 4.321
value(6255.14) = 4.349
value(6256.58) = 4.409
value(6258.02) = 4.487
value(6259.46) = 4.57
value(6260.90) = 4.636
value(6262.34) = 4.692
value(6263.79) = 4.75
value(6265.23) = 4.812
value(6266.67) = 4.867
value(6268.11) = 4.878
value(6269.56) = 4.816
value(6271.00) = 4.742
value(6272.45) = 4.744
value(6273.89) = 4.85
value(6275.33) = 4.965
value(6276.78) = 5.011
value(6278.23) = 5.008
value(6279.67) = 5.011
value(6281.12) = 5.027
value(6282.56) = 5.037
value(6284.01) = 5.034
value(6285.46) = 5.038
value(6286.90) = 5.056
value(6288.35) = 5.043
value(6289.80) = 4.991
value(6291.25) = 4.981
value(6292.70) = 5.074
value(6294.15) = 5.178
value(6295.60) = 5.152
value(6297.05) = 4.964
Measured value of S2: 4.65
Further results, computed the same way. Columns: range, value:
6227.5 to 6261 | 4.53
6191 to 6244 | 4.66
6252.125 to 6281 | 4.73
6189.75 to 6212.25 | 4.78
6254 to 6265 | 4.56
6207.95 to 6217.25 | 4.55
